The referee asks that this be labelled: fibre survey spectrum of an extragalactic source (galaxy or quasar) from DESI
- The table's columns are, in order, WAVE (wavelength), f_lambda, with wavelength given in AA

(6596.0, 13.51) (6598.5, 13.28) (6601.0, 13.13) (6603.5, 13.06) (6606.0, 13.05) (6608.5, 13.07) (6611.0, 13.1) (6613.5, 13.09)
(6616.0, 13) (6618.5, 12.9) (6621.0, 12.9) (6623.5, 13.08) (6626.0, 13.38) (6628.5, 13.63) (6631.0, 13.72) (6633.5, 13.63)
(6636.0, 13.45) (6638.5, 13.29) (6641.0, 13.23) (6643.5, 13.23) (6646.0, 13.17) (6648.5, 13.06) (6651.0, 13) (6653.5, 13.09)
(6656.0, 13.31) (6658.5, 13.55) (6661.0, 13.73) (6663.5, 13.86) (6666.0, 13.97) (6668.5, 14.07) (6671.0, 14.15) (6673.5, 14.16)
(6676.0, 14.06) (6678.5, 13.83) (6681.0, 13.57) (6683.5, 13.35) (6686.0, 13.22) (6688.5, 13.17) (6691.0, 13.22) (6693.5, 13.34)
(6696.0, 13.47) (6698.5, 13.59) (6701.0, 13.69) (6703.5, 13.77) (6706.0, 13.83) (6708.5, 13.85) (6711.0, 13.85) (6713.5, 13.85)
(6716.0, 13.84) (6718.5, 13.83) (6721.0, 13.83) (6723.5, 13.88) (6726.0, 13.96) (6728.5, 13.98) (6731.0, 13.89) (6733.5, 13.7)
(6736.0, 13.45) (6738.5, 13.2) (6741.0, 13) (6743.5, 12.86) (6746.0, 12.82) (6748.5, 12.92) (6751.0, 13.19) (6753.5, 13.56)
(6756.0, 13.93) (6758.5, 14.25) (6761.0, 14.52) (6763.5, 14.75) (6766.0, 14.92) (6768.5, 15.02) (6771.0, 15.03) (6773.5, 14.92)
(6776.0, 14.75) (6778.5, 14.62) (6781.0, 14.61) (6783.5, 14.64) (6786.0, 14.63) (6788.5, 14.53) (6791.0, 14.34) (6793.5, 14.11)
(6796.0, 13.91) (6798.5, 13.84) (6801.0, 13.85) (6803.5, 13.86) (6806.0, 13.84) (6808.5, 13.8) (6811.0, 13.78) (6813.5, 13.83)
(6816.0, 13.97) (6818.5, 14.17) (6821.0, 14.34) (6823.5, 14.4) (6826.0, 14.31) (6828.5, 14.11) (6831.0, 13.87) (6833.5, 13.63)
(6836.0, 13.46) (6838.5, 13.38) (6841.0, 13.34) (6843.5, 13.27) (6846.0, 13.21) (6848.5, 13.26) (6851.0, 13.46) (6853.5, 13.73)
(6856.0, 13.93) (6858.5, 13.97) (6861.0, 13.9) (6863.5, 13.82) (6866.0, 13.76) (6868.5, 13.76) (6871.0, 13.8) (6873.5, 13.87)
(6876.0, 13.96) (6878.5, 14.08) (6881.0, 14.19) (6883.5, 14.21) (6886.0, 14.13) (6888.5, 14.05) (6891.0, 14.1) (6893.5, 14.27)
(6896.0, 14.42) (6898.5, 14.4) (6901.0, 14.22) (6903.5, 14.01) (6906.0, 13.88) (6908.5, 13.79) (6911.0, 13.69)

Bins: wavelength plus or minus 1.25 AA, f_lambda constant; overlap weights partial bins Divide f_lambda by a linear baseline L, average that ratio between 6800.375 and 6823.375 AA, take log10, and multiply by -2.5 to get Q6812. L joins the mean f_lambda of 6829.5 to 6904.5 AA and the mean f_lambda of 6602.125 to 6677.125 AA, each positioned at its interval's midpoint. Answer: -0.02 mag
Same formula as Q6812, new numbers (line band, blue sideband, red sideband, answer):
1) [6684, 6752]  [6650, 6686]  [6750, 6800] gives 0.04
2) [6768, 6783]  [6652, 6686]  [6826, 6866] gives -0.09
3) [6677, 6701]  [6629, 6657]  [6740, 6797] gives 0.01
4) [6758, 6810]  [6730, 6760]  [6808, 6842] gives -0.06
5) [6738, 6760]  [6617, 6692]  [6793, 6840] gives 0.03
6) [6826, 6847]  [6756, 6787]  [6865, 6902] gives 0.06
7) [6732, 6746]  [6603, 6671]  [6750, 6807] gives 0.07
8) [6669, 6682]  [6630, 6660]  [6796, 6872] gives -0.05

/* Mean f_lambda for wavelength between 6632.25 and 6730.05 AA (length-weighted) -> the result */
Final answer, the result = 13.6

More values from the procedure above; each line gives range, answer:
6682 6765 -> 13.6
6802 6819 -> 13.9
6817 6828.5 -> 14.3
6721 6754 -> 13.4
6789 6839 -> 14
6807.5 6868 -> 13.8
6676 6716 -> 13.6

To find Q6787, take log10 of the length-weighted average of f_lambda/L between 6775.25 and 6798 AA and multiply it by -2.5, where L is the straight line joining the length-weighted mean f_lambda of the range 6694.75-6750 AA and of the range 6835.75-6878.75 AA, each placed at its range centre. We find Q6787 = -0.06 mag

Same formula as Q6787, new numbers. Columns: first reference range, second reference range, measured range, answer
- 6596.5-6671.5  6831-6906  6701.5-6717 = -0.026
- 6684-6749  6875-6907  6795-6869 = 0.012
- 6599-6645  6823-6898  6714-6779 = -0.030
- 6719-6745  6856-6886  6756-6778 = -0.080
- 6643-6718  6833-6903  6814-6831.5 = -0.029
